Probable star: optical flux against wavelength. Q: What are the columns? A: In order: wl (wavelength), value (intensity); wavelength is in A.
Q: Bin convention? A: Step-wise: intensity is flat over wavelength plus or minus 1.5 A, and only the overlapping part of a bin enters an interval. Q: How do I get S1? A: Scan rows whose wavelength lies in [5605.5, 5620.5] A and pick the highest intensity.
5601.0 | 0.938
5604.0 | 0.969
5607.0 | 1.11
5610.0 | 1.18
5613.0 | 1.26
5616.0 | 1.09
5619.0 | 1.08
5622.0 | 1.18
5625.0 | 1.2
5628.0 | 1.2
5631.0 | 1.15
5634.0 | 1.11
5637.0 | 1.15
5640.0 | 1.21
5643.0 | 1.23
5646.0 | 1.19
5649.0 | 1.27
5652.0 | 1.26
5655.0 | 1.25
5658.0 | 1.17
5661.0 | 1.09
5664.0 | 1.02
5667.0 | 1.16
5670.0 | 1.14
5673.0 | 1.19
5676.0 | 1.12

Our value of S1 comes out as 1.26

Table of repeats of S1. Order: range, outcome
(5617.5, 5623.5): 1.18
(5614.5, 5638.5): 1.2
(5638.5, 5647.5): 1.23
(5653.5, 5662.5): 1.25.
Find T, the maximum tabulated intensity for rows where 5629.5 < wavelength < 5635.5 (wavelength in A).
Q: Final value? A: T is 1.15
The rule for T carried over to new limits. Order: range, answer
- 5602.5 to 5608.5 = 1.11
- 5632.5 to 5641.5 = 1.21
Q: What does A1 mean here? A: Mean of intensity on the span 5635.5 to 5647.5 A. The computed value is 1.2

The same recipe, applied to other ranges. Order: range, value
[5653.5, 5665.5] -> 1.13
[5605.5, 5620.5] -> 1.14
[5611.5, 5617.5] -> 1.18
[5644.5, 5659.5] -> 1.23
